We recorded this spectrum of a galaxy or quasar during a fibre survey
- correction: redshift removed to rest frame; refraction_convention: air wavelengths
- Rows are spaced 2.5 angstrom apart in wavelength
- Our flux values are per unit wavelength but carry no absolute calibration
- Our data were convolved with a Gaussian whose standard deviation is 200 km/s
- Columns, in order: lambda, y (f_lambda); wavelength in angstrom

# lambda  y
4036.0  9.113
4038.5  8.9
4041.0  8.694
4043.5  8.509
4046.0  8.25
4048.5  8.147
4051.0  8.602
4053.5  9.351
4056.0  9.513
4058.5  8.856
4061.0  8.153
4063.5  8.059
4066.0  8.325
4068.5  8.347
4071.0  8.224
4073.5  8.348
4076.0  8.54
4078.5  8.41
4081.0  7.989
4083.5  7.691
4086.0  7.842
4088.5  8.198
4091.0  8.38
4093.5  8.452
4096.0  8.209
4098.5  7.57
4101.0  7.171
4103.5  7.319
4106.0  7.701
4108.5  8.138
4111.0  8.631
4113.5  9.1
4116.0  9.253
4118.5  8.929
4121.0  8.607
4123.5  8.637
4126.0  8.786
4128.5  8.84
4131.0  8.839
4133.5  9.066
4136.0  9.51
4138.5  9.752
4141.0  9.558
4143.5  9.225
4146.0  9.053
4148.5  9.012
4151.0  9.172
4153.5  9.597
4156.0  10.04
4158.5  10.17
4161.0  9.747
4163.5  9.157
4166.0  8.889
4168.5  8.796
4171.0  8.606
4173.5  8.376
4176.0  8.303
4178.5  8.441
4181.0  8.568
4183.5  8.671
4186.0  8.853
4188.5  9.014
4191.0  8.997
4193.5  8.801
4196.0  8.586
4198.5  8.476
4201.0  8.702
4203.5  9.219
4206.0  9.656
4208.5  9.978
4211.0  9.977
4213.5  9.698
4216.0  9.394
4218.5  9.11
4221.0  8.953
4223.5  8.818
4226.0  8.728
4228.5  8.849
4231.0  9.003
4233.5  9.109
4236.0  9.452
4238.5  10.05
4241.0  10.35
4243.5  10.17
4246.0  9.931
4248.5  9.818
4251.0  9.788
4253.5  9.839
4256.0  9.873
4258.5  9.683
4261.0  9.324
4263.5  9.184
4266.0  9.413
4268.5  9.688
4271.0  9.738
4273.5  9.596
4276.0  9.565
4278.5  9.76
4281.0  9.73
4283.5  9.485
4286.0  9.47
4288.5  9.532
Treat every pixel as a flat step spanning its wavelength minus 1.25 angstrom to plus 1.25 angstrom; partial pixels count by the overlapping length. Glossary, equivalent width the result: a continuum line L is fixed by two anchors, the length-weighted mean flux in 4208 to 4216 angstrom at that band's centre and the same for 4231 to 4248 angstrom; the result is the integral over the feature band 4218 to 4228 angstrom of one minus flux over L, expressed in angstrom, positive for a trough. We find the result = 0.9 angstrom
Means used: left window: 9.8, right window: 9.78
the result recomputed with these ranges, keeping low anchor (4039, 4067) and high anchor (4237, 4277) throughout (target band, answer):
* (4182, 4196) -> 0.8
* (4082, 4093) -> 0.9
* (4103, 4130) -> 1.1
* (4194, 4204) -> 0.8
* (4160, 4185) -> 1.4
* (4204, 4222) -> -0.1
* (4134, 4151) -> -0.4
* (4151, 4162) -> -0.8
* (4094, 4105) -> 1.5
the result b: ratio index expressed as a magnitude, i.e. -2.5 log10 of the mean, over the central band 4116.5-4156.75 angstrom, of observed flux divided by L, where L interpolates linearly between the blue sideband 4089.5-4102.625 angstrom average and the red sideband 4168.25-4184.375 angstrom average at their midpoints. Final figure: -0.11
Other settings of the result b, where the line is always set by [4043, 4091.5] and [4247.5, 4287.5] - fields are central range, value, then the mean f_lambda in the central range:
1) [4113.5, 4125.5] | -0.02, 8.88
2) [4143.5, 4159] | -0.06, 9.45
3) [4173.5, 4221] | 0.02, 9.01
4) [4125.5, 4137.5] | -0.03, 9.04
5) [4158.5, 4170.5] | -0.03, 9.22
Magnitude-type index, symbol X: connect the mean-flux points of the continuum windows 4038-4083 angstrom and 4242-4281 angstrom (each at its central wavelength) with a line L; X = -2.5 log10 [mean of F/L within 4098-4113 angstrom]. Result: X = 0.122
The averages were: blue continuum 8.49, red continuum 9.7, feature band 7.83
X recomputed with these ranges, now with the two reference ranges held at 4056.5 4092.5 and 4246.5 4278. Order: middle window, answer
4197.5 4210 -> 0.00 mag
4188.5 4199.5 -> 0.05 mag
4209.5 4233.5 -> 0.02 mag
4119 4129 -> -0.01 mag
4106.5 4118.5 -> -0.02 mag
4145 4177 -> -0.03 mag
